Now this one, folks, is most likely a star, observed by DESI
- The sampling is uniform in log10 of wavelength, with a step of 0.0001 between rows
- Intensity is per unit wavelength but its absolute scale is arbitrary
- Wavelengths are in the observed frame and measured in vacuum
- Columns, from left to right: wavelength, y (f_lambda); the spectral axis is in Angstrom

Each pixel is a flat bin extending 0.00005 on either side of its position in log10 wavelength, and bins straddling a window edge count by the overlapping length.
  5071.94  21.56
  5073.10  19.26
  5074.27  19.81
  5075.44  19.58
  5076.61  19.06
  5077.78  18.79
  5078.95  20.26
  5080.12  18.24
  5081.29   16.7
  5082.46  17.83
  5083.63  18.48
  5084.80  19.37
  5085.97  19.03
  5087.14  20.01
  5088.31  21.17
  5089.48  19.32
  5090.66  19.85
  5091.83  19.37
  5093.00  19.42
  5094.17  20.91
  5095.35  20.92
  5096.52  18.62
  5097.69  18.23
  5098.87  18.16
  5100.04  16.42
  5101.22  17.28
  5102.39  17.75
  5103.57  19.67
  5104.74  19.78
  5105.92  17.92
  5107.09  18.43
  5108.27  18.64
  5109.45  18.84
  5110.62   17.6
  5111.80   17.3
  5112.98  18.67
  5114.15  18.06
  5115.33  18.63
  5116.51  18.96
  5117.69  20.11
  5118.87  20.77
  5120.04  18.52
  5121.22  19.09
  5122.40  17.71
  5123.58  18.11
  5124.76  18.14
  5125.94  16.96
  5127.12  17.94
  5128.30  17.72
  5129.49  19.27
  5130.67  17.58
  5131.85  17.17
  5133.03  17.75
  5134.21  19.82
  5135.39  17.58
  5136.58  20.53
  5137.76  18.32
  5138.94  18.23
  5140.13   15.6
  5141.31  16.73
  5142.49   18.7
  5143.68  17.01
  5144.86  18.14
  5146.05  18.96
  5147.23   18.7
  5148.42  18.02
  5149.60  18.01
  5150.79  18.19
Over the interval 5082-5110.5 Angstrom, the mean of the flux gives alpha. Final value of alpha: 19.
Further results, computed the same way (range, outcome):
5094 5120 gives 18.7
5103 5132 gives 18.5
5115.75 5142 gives 18.3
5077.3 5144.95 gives 18.6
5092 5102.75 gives 18.7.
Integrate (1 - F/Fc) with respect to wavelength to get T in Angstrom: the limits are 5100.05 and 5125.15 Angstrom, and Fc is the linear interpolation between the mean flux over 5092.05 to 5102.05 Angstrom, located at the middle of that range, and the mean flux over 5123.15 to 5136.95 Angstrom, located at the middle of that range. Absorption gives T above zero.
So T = -0.1 Angstrom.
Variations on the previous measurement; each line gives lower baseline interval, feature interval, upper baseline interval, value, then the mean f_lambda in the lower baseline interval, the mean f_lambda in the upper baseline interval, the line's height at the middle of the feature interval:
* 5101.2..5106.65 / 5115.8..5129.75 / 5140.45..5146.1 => -0.31 Angstrom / 18.6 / 17.7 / 18.2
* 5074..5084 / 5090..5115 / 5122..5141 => -0.35 Angstrom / 18.7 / 18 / 18.4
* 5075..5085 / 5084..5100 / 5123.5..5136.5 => -0.80 Angstrom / 18.7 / 18.1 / 18.5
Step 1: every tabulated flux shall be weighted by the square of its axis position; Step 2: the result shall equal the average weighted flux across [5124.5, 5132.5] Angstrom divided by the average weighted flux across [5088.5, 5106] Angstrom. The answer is 0.95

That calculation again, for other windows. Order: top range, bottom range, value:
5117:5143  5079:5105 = 0.98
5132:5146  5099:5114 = 1.00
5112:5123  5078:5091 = 1.00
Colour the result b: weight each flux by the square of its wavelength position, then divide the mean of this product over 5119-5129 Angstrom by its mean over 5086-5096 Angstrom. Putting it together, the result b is 0.92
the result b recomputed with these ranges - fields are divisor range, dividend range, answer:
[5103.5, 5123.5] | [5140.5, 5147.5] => 0.97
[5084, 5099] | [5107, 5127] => 0.95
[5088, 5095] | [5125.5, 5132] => 0.91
